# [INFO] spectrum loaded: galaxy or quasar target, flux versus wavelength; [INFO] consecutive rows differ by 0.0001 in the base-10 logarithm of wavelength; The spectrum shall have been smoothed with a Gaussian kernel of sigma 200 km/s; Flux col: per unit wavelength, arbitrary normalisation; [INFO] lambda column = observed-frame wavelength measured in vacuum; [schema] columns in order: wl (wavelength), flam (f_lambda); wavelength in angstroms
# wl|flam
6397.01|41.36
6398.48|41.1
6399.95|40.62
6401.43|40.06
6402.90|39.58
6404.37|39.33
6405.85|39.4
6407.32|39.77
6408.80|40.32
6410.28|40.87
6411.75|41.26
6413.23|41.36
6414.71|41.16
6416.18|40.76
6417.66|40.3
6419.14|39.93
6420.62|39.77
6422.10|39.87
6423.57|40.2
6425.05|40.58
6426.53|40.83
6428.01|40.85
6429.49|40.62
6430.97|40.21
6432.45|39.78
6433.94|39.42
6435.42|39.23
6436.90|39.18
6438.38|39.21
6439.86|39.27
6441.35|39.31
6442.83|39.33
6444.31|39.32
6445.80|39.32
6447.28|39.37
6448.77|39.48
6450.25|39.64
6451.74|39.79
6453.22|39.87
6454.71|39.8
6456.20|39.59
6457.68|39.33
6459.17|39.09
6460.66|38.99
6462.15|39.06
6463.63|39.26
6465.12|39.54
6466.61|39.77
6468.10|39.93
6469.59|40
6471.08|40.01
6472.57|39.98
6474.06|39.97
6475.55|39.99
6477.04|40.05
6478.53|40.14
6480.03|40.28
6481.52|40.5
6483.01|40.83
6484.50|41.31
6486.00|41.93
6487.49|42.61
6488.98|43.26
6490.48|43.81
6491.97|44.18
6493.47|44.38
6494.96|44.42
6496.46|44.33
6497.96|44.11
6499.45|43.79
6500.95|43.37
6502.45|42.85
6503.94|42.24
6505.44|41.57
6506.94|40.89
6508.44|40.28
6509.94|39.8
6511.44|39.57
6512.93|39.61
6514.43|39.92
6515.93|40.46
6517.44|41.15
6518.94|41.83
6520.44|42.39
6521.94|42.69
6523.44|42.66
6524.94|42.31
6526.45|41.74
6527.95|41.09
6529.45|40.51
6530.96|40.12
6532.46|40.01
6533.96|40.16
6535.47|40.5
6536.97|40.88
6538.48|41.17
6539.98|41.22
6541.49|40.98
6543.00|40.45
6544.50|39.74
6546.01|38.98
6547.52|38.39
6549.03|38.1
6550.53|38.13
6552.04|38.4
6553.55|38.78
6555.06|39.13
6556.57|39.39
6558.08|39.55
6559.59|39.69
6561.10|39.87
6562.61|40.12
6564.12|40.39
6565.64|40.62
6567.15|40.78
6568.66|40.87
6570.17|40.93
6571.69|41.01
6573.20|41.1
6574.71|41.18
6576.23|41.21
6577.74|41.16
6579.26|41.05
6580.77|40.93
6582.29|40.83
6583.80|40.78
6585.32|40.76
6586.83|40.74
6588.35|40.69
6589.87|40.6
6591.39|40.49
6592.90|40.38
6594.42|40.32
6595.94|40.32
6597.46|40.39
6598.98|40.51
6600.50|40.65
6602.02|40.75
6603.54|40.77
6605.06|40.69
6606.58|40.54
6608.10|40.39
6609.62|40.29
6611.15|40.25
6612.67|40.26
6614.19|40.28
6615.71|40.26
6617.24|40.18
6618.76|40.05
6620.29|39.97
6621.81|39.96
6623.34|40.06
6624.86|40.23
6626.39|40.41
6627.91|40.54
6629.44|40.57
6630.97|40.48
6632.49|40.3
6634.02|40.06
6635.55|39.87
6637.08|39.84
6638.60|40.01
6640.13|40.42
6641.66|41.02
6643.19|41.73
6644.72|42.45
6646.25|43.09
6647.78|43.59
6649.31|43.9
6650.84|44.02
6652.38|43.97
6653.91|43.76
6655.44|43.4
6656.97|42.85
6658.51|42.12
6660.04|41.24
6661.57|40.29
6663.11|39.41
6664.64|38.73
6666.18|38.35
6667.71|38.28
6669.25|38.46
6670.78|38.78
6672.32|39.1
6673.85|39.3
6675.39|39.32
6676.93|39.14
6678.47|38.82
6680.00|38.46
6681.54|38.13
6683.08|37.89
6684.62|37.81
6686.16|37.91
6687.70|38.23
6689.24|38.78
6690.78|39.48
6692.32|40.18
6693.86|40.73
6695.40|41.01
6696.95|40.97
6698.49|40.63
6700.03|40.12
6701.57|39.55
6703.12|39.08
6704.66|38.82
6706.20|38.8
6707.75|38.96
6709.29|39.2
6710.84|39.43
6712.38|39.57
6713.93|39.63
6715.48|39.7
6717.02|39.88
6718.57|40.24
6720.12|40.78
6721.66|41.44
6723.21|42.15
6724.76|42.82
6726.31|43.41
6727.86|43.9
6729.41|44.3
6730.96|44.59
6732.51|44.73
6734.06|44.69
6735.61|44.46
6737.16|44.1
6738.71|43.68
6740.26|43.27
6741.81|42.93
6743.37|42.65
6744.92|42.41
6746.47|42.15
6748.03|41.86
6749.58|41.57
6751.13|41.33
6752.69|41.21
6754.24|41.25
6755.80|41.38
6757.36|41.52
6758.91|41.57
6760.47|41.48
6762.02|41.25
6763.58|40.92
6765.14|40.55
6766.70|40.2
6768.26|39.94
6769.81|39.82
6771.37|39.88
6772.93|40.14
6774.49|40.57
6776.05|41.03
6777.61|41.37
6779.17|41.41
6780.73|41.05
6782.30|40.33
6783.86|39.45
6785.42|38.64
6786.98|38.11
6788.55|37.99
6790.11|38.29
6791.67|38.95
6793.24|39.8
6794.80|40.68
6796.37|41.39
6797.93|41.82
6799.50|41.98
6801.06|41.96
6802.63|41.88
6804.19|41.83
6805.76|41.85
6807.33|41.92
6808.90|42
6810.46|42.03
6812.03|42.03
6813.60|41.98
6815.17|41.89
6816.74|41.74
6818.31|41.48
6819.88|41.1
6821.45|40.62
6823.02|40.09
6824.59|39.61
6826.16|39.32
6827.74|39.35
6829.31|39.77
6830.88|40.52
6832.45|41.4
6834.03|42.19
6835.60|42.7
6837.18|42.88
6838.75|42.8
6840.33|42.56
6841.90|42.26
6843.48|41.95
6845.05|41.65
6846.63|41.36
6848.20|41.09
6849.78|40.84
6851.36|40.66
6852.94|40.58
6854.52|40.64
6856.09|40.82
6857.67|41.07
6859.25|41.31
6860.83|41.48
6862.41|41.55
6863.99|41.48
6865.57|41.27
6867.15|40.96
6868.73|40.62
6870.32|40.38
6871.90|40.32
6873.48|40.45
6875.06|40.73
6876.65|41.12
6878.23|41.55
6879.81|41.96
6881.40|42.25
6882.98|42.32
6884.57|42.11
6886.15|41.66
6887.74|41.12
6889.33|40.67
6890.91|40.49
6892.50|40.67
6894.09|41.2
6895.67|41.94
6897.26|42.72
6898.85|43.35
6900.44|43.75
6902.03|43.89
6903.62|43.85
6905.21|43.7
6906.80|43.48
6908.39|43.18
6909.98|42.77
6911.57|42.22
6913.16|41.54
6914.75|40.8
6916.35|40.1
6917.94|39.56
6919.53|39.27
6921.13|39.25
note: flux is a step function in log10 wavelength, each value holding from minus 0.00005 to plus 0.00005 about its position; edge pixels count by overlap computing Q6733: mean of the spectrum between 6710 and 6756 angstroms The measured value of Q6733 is 42.2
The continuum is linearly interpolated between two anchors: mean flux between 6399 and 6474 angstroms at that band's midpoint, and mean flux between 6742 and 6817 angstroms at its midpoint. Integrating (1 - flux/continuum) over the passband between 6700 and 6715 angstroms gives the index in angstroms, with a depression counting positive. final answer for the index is 0.5 angstroms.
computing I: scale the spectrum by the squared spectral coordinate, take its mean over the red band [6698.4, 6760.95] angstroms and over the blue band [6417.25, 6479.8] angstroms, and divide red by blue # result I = 1.14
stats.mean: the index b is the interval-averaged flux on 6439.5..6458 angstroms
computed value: 39.5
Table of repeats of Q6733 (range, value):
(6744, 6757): 41.6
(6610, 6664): 41.2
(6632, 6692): 40.3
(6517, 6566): 40.3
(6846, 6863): 41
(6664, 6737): 40.2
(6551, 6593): 40.4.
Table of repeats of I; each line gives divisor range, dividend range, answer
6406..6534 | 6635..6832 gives 1.09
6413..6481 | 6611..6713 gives 1.08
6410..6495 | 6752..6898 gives 1.14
